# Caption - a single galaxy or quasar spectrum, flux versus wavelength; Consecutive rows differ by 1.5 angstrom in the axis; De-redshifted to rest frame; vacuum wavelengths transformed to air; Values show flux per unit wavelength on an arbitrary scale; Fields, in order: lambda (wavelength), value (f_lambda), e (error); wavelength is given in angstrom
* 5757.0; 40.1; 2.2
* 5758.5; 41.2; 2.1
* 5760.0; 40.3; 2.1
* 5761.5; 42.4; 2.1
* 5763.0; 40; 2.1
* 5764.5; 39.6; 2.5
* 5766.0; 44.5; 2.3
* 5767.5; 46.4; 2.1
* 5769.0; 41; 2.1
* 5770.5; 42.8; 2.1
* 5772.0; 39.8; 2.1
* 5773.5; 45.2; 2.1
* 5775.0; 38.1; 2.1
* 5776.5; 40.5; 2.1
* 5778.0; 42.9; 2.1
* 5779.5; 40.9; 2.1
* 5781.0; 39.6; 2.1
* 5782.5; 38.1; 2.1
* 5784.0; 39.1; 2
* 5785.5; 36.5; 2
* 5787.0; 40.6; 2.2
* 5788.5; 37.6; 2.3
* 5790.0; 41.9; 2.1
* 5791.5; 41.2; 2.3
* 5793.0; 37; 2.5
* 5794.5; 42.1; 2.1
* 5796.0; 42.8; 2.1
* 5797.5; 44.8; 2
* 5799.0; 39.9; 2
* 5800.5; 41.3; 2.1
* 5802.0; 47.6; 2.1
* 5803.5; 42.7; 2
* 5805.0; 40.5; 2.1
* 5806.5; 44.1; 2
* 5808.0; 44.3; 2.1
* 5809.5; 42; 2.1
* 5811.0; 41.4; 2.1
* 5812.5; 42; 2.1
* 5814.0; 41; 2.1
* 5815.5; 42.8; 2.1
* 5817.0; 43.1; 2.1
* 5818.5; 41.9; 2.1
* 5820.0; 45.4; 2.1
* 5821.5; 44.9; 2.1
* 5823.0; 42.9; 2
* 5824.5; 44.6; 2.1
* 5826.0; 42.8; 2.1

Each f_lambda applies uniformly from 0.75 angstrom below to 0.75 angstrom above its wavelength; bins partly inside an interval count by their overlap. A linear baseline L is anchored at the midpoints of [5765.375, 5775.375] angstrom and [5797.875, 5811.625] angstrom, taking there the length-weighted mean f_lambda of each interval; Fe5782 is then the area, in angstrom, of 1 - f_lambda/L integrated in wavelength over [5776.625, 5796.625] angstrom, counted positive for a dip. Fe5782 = 1.3 angstrom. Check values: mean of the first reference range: 42.7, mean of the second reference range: 42.7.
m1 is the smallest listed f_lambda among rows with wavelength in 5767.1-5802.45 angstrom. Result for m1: 36.5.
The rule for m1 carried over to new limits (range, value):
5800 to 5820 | 40.5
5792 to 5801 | 37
